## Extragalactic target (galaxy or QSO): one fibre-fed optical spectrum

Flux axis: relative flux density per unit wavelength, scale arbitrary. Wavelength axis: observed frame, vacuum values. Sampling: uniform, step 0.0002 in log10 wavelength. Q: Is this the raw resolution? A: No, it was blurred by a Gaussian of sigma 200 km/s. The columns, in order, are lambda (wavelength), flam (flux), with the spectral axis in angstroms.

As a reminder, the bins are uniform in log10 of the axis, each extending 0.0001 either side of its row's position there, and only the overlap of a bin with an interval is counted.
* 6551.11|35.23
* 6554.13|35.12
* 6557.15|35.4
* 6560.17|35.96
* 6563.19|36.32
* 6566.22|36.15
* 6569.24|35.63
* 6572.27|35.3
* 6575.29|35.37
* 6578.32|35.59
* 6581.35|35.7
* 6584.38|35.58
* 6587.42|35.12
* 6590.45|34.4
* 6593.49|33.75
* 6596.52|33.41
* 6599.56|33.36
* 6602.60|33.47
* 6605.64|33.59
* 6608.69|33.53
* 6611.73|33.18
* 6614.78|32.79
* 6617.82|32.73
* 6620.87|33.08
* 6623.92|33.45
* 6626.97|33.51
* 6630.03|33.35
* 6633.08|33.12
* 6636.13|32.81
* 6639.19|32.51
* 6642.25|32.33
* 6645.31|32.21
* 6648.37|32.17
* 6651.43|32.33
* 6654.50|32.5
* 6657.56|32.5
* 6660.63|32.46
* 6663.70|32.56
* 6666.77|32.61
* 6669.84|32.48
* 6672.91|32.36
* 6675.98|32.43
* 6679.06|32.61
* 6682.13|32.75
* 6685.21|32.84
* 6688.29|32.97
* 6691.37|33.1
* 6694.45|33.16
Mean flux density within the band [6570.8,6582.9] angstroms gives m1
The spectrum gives 35.5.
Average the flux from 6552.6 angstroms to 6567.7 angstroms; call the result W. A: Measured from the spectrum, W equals 35.8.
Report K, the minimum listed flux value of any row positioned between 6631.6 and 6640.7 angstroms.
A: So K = 32.51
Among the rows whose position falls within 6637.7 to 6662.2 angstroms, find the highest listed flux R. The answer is 32.51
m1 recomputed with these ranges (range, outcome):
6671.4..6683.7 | 32.5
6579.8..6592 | 35.2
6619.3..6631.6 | 33.3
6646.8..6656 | 32.3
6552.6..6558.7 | 35.2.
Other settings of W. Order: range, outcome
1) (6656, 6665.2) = 32.5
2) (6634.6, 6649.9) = 32.4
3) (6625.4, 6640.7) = 33.1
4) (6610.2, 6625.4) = 33.1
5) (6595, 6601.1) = 33.4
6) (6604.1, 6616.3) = 33.3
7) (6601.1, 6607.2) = 33.5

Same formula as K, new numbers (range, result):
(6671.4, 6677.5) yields 32.36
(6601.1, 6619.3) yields 32.73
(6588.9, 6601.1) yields 33.36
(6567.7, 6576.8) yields 35.3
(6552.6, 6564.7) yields 35.12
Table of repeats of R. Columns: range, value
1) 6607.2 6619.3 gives 33.53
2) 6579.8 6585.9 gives 35.7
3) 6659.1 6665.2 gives 32.56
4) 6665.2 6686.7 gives 32.84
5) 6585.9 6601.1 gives 35.12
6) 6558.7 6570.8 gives 36.32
